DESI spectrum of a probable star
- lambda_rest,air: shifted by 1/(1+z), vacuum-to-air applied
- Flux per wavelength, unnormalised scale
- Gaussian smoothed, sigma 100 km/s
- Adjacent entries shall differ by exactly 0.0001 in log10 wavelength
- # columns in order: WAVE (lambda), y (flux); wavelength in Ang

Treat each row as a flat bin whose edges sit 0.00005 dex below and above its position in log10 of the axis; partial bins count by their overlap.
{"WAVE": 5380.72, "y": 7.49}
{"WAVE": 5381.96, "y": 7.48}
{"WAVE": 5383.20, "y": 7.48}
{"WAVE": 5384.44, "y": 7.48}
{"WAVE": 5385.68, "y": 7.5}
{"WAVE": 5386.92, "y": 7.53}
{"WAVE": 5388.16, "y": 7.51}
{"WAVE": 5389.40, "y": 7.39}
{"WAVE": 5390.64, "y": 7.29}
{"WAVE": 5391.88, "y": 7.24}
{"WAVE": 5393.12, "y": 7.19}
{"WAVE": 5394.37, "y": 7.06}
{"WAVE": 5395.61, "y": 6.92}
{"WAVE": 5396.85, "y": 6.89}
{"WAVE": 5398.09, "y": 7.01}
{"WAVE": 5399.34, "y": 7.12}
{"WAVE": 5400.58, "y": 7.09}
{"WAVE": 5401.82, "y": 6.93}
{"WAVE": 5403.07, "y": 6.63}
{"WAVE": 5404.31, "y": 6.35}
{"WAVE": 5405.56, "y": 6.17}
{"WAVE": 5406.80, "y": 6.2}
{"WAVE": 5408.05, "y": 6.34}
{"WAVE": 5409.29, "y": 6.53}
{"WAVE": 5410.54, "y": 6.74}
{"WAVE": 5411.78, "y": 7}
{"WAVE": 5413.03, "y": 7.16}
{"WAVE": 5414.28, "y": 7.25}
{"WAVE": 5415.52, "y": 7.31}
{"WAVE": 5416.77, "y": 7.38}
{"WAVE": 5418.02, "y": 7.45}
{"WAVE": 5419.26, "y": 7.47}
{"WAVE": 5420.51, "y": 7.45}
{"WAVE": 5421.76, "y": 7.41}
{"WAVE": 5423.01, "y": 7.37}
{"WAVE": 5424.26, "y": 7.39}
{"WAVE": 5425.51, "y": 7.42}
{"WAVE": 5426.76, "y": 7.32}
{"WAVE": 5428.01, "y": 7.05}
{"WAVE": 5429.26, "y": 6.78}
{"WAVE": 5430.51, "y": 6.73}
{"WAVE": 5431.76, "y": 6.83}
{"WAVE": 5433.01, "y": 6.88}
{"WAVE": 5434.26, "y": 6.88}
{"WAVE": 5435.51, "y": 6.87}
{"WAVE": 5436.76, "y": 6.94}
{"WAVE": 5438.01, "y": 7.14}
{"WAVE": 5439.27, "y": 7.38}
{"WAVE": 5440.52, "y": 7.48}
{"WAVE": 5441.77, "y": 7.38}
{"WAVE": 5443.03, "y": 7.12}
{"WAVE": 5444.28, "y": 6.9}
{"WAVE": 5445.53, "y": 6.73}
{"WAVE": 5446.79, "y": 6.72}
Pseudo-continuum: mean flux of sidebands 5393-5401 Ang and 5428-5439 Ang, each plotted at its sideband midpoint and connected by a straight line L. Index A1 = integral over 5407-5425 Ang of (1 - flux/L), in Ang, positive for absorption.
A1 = -0.5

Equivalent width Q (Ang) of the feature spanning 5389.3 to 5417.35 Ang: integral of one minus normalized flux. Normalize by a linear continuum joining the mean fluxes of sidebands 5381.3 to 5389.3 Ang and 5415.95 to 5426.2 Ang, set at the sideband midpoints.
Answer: 2.03 Ang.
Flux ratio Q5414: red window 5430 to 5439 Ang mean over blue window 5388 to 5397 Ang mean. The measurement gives 0.96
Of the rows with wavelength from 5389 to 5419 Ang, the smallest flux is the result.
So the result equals 6.17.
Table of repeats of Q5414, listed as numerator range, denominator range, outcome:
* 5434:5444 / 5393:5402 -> 1.02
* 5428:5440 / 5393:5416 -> 1.02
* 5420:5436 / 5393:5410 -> 1.06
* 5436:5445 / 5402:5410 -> 1.12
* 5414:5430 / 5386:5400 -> 1.01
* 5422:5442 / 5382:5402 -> 0.98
